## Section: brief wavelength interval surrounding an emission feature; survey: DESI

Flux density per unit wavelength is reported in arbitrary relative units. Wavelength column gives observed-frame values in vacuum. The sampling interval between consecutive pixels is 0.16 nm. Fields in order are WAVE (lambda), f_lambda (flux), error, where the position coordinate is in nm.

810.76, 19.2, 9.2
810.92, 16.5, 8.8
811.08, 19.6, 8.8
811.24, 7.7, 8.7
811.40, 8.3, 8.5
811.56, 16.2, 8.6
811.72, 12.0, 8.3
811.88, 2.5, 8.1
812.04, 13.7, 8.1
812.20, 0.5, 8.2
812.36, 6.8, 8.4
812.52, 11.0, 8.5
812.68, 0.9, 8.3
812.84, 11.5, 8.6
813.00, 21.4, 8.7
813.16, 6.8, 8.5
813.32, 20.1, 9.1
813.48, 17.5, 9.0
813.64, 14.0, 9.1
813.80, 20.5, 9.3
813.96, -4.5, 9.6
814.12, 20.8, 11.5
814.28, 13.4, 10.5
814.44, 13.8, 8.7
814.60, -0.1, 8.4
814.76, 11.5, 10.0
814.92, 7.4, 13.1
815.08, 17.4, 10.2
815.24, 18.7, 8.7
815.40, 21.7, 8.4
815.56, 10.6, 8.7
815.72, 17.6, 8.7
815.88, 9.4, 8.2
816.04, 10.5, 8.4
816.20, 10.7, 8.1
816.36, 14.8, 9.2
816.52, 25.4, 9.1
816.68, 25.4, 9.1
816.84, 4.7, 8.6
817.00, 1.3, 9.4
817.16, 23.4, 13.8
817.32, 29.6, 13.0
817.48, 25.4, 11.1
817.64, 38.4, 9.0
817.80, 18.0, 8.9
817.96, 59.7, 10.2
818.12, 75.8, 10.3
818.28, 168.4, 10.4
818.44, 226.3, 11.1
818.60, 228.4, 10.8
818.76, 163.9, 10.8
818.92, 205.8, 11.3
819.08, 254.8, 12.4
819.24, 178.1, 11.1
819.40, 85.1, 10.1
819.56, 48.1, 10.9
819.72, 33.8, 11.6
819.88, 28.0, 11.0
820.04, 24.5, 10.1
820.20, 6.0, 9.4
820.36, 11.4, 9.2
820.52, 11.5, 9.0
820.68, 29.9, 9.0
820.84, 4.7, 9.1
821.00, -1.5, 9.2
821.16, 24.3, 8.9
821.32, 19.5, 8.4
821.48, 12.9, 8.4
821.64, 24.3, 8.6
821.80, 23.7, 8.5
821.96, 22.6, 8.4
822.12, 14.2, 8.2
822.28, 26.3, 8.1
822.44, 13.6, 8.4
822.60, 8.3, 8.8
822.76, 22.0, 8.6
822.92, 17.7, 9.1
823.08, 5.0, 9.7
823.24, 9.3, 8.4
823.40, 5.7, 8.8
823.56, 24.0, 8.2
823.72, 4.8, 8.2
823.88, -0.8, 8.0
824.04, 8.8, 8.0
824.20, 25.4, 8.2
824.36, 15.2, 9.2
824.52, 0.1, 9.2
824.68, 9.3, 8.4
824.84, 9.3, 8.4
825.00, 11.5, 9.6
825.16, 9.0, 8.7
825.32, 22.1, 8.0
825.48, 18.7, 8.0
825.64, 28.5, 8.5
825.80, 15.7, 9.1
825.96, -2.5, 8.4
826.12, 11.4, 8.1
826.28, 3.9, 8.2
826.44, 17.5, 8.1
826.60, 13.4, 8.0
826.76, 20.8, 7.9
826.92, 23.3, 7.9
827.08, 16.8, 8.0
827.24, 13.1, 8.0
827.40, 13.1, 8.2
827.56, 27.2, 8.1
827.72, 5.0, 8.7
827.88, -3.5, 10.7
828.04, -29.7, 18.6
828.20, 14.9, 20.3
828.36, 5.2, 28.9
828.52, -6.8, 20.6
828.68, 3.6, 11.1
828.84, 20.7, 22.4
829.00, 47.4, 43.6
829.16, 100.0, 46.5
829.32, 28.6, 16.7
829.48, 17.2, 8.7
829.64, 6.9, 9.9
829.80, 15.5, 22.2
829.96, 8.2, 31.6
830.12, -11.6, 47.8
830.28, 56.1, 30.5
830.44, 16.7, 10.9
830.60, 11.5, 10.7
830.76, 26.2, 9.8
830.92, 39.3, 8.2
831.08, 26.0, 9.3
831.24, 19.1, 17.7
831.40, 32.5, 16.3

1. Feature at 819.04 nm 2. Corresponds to [O II] 3727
